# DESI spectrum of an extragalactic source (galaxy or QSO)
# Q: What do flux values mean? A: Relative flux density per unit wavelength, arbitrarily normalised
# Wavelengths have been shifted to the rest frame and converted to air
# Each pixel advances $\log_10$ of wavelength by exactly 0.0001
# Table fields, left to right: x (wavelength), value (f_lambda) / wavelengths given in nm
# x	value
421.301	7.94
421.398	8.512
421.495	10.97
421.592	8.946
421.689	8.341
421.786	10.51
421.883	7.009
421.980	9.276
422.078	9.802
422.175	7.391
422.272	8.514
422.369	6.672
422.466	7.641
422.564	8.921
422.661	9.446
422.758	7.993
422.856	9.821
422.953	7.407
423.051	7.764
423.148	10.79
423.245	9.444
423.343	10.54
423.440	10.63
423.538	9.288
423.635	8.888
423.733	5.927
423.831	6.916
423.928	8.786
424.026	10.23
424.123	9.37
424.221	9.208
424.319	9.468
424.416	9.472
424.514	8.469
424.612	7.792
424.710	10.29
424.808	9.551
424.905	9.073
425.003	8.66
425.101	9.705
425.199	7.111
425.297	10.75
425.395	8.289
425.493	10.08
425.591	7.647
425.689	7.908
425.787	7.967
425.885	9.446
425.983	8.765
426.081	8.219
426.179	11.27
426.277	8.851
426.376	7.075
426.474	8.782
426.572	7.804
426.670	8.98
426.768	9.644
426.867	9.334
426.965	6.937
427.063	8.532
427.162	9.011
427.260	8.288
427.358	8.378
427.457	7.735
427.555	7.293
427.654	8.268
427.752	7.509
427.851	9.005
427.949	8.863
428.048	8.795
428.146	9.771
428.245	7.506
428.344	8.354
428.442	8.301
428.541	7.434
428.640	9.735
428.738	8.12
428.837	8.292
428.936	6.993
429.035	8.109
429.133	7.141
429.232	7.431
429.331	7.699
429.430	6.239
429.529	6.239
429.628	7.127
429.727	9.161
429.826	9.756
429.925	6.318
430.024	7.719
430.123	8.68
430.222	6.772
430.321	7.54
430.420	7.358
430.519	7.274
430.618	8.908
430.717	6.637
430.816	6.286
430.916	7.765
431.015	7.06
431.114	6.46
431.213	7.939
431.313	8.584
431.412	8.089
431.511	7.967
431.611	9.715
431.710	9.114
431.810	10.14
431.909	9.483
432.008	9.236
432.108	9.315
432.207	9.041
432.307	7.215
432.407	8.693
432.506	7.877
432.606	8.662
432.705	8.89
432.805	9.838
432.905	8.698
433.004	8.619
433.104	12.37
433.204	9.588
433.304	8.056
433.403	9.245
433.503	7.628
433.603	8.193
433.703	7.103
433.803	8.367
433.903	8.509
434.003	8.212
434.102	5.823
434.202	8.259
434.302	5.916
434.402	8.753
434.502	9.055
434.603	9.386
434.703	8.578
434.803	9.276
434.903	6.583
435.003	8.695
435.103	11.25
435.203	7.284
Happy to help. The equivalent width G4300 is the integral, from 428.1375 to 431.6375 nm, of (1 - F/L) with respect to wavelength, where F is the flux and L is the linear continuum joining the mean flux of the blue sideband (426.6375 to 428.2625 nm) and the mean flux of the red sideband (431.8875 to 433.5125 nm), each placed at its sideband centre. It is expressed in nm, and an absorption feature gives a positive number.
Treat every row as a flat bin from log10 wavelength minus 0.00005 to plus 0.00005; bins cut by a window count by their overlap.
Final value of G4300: 0.38 nm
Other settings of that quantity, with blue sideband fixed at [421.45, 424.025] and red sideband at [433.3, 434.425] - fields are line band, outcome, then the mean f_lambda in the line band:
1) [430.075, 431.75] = 0.06 nm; 7.77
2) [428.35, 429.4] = 0.04 nm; 7.91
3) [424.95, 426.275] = -0.06 nm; 8.91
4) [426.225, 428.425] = 0.00 nm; 8.4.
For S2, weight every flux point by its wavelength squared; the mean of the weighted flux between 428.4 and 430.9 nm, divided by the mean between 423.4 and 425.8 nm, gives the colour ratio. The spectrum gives 0.9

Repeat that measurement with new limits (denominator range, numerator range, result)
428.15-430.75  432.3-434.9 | 1.11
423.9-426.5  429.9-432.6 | 0.93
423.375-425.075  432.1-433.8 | 1.01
